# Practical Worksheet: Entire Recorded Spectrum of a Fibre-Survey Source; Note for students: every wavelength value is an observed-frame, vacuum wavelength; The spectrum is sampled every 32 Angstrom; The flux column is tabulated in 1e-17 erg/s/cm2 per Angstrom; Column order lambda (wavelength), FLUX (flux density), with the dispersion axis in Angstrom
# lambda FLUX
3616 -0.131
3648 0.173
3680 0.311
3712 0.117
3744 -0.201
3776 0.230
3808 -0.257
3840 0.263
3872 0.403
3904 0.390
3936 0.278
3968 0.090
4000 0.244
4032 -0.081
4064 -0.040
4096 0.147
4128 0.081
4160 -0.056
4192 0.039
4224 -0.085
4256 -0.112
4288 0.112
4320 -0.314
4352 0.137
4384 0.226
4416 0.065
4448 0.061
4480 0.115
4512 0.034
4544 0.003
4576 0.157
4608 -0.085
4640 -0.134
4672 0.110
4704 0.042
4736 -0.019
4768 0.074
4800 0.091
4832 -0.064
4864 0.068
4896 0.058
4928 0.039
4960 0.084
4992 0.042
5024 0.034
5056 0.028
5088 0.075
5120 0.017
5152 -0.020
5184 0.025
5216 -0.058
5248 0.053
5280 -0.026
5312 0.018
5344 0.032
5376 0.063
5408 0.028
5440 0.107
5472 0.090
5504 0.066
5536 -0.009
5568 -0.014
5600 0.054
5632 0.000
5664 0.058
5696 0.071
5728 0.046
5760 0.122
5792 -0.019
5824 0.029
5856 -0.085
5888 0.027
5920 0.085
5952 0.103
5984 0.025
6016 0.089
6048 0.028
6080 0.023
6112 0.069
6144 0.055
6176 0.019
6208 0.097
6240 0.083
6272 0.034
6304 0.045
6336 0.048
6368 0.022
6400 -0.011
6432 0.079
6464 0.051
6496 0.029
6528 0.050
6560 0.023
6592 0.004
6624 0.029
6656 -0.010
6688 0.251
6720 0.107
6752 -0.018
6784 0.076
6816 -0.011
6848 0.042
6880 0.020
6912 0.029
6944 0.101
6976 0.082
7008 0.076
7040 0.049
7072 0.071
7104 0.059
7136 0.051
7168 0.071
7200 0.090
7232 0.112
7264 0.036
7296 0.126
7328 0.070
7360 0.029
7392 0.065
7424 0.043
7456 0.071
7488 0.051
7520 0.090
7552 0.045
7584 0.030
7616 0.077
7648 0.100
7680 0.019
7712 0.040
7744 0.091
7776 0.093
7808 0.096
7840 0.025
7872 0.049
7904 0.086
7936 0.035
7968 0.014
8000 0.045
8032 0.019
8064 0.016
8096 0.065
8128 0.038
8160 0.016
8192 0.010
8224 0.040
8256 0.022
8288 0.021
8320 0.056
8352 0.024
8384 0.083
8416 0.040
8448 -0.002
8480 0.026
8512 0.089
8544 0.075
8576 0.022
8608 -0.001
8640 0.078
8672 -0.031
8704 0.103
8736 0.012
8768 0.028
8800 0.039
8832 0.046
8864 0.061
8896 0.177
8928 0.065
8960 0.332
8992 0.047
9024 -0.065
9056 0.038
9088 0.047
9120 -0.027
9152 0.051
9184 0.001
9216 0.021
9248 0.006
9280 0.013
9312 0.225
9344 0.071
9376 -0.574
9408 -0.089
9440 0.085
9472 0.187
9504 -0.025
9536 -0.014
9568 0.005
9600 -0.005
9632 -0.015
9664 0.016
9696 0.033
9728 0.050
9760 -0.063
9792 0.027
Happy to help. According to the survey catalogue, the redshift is 0.79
